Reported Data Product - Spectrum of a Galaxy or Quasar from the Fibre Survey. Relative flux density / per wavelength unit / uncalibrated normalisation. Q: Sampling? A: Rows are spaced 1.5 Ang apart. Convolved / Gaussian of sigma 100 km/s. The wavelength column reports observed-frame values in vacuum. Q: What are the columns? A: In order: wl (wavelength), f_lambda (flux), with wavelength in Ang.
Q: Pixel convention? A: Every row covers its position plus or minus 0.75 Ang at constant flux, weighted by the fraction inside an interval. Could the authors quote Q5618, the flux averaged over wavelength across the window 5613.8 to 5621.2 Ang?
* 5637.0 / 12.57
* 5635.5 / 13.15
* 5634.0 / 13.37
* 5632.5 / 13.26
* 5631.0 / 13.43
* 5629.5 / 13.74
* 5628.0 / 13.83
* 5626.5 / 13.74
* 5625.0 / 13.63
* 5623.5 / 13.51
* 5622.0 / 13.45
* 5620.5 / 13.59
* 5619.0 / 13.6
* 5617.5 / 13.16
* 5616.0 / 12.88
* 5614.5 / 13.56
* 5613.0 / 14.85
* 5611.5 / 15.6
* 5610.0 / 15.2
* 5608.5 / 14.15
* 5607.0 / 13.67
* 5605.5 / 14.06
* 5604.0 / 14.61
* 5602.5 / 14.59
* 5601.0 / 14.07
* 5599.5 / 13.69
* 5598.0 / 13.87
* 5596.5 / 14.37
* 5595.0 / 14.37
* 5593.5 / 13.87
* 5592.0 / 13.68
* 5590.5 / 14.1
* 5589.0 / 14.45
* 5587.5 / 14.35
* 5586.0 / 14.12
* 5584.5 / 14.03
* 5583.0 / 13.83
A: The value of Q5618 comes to 13.4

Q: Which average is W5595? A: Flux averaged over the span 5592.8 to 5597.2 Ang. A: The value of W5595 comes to 14.2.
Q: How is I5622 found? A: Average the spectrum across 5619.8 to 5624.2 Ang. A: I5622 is 13.5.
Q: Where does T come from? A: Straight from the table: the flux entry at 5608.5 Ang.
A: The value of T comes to 14.15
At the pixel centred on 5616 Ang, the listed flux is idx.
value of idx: 12.88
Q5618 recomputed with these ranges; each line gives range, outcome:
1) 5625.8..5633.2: 13.6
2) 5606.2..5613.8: 14.7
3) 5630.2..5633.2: 13.4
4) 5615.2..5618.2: 13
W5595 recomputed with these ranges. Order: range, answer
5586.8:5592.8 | 14.1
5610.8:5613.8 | 15.2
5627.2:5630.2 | 13.8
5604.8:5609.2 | 14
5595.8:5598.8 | 14.1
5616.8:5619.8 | 13.4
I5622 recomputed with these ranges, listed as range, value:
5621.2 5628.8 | 13.6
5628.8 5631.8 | 13.6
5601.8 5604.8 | 14.6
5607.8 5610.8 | 14.7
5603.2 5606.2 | 14.3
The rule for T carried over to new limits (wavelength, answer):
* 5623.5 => 13.51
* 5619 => 13.6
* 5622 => 13.45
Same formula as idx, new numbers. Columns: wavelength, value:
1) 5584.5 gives 14.03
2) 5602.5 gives 14.59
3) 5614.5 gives 13.56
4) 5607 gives 13.67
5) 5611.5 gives 15.6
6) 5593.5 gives 13.87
